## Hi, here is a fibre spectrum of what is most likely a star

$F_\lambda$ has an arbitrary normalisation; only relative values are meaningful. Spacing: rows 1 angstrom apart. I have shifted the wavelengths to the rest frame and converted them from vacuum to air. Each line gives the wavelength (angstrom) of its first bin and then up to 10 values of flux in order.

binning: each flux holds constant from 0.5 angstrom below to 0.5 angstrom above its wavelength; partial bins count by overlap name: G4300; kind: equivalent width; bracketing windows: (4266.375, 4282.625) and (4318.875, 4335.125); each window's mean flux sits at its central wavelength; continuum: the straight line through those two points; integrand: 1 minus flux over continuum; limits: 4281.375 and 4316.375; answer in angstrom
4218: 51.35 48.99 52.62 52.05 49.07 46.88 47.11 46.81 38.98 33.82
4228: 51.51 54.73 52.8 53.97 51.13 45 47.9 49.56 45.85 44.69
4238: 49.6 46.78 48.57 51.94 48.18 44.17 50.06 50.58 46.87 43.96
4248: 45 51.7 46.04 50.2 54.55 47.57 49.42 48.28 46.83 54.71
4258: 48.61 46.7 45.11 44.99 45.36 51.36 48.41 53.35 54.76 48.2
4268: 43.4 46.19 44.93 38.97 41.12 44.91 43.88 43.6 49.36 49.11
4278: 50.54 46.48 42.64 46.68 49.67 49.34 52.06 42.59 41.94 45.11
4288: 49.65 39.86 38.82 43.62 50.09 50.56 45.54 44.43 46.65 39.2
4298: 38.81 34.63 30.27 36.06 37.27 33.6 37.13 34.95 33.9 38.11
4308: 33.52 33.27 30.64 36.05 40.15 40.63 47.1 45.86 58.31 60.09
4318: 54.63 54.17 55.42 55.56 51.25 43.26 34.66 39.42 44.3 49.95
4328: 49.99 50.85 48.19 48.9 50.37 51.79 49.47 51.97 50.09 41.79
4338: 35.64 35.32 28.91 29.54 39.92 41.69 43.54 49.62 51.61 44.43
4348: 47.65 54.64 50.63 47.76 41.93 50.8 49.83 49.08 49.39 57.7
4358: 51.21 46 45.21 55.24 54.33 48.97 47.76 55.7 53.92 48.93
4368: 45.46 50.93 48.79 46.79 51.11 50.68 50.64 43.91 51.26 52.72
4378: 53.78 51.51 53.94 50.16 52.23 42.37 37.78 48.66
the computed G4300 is 4.2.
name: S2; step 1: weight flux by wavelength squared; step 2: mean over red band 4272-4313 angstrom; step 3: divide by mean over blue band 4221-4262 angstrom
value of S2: 0.89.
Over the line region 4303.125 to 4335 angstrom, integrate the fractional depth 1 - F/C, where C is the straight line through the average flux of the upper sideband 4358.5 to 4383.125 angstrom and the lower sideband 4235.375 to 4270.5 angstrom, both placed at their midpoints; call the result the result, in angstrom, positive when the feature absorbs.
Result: 2.7 angstrom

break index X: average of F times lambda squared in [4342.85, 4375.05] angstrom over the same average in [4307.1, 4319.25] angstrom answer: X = 1.1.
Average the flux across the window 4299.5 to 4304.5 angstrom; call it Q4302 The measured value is 34.9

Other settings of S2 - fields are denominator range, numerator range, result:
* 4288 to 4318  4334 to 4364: 1.16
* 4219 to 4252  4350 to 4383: 1.11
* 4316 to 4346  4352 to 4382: 1.10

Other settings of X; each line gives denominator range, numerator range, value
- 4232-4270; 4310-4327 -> 1.01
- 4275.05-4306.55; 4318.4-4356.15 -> 1.10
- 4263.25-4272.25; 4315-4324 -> 1.15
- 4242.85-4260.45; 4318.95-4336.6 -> 1.04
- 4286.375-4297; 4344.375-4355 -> 1.11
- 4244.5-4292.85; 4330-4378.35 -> 1.06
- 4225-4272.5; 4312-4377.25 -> 1.05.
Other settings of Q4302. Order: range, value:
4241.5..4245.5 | 48.2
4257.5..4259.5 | 47.7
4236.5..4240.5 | 47.4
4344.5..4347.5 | 48.6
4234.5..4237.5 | 46.7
